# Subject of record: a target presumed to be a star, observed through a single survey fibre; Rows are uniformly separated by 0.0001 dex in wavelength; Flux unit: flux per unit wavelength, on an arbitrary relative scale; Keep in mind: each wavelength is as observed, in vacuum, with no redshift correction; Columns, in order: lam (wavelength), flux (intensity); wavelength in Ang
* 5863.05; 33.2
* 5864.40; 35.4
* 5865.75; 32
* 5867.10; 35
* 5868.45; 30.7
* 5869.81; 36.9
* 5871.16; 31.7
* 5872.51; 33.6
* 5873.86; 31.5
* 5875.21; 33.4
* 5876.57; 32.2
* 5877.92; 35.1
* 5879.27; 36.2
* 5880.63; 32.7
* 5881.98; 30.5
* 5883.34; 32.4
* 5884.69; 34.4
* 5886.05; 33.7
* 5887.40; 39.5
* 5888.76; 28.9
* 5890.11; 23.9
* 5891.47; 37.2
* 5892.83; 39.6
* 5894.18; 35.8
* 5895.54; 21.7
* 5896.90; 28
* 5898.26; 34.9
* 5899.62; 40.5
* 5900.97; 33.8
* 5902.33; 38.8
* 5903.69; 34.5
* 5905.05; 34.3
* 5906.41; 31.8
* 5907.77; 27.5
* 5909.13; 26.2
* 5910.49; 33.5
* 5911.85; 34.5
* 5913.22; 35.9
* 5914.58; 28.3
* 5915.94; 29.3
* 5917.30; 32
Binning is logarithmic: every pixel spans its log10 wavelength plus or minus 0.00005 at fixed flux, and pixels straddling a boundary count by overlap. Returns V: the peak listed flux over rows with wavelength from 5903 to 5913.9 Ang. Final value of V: 35.9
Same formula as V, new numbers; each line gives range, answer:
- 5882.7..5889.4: 39.5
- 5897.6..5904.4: 40.5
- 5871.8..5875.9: 33.6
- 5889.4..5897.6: 39.6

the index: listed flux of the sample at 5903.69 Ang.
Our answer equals 34.5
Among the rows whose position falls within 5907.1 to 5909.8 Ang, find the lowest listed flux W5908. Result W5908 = 26.2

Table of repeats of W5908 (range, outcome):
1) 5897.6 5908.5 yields 27.5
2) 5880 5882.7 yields 30.5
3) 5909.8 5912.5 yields 33.5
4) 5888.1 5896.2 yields 21.7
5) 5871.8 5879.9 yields 31.5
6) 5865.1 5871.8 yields 30.7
